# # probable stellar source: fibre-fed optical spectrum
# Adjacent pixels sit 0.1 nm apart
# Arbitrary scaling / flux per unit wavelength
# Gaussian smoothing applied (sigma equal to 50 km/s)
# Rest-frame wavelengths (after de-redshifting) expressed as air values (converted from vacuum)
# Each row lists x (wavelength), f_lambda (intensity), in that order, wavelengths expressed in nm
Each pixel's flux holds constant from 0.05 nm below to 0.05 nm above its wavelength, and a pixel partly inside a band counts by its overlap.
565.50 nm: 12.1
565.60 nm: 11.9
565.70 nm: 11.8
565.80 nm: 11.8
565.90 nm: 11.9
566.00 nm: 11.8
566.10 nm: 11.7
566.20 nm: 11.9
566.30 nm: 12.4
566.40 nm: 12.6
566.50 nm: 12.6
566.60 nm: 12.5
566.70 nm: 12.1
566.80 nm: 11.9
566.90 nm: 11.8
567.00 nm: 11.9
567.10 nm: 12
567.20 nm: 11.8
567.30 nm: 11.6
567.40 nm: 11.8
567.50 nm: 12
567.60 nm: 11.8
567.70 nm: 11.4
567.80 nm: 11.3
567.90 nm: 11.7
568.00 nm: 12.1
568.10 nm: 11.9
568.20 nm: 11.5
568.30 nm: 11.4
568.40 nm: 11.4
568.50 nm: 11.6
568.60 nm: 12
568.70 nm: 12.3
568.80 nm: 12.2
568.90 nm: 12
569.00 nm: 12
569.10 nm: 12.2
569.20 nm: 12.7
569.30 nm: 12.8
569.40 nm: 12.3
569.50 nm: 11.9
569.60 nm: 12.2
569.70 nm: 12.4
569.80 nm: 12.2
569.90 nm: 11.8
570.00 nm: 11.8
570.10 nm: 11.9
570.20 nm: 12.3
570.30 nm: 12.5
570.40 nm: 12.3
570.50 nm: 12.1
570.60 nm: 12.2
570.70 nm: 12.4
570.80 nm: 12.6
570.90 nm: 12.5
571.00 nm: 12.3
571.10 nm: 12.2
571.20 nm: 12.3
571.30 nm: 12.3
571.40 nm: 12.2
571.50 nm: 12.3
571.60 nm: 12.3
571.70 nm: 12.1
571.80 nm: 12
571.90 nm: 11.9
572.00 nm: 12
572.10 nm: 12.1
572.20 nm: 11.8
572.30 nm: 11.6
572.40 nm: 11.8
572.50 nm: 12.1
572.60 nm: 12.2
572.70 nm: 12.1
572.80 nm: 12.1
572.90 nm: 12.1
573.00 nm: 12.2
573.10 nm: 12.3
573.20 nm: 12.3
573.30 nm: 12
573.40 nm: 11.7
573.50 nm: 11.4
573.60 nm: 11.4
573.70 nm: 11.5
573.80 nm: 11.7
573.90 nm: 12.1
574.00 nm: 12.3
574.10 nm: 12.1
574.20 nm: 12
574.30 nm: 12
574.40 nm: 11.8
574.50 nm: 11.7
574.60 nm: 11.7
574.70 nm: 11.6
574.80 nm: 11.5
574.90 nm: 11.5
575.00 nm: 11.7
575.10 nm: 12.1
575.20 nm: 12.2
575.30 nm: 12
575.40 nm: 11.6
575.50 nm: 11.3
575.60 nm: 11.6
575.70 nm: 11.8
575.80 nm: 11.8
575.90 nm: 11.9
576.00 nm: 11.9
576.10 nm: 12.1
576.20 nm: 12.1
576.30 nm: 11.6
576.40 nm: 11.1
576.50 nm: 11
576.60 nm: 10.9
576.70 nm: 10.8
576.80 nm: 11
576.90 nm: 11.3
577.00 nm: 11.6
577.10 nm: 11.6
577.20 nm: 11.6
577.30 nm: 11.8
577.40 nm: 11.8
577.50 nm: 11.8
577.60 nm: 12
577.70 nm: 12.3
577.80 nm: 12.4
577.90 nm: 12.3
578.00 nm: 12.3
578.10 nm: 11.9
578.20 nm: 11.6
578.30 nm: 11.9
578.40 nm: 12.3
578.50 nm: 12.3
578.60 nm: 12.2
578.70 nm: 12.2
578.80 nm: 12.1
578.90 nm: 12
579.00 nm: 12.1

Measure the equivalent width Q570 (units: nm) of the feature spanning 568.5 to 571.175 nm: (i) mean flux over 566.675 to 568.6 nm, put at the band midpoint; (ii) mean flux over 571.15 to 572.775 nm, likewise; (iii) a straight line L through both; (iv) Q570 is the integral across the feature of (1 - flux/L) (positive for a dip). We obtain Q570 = -0.07 nm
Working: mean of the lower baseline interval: 11.7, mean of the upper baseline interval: 12.1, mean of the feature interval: 12.2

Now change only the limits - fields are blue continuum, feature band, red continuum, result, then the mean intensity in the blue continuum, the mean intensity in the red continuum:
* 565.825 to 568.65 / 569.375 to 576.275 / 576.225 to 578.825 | -0.11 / 11.9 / 11.8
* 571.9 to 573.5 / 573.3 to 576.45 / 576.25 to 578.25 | 0.01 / 12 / 11.6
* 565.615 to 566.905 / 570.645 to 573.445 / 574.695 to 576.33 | -0.06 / 12.1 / 11.8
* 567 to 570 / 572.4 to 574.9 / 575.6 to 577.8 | -0.03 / 11.9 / 11.6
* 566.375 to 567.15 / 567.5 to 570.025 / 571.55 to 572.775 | 0.03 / 12.2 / 12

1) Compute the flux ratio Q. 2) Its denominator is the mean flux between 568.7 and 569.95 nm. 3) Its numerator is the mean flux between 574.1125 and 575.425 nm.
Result 0.97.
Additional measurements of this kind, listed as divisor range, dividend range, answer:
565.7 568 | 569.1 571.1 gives 1.03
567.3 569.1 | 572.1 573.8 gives 1.01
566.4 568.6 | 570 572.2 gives 1.03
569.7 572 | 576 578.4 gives 0.96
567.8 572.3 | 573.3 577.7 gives 0.97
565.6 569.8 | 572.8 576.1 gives 0.99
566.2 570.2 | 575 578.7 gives 0.98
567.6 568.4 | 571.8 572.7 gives 1.03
